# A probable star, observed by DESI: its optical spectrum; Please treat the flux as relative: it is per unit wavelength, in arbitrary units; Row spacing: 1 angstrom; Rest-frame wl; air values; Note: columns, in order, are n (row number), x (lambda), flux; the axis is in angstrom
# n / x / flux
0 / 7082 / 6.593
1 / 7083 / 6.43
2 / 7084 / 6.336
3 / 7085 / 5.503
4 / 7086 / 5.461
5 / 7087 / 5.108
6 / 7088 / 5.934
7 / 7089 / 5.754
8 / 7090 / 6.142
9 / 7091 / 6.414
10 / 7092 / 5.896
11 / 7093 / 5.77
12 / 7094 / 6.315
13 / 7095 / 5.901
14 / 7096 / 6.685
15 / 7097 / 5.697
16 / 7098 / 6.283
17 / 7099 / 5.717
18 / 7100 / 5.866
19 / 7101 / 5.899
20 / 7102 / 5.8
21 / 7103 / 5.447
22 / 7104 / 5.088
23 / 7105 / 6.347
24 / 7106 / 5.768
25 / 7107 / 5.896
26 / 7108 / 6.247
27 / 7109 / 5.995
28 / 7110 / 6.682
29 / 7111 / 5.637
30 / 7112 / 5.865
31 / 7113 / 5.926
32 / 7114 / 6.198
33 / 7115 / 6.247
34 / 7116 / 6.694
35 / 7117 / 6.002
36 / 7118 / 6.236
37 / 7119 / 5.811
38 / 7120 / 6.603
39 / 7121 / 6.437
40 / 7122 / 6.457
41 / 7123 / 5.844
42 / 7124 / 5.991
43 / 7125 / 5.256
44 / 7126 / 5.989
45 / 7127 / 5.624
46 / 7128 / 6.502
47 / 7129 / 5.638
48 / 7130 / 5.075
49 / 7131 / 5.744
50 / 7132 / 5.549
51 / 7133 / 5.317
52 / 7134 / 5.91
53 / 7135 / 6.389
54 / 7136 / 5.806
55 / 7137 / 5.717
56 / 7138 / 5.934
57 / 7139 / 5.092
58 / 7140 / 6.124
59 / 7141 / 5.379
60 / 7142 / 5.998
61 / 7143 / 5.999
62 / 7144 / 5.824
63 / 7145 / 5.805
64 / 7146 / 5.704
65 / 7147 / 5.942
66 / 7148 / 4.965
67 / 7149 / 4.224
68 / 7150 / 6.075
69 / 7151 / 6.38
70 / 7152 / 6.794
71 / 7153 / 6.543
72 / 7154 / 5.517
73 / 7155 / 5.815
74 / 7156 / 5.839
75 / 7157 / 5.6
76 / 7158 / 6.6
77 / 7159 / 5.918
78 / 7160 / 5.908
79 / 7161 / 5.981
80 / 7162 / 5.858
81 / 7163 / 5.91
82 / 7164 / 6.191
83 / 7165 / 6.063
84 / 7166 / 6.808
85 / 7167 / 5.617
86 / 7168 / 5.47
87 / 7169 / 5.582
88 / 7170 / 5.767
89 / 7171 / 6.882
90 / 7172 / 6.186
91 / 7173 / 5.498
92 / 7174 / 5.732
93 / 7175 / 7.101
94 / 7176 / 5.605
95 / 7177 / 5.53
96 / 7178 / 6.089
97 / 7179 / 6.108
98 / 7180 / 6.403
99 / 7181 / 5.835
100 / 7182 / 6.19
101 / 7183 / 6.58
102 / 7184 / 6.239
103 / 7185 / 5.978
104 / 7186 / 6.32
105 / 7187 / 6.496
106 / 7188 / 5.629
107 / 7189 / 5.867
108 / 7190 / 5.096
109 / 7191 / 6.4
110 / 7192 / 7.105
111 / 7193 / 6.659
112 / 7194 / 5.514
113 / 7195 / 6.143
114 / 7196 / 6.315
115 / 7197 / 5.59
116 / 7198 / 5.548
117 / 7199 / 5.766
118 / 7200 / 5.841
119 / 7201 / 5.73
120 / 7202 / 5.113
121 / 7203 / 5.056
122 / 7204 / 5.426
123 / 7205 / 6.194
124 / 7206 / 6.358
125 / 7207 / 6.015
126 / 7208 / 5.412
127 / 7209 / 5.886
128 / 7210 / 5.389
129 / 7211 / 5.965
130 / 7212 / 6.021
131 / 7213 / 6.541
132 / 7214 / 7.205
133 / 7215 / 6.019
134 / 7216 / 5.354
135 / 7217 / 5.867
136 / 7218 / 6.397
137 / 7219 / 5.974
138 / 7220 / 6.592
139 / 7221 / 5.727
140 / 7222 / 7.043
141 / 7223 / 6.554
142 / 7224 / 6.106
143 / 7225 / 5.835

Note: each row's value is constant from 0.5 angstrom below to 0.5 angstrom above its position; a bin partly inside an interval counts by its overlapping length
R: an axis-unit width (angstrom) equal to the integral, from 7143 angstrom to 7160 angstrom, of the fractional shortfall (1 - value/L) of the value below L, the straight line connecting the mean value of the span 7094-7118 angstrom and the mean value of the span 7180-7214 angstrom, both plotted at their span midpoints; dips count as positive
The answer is 0.4 angstrom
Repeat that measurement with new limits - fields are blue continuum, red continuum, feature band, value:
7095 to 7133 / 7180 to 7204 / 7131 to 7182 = 0.49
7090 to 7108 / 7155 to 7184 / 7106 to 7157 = 0.70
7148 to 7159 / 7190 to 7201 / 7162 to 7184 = -0.37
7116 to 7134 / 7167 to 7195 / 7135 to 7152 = 0.63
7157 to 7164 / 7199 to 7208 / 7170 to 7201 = -1.24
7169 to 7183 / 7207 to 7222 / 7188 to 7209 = 0.73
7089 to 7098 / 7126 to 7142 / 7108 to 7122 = -0.68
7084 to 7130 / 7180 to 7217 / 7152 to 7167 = -0.21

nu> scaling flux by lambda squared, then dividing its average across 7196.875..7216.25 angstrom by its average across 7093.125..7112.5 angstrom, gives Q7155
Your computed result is 1.0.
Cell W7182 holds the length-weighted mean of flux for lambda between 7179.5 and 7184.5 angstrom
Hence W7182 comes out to 6.25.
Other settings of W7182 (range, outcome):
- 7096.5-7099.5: 5.9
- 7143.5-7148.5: 5.65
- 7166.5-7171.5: 5.86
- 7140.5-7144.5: 5.8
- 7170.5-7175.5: 6.28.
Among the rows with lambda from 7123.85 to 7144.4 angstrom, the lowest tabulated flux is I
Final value 5.075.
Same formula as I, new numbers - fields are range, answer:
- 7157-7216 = 5.056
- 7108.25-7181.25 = 4.224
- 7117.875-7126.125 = 5.256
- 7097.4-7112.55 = 5.088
